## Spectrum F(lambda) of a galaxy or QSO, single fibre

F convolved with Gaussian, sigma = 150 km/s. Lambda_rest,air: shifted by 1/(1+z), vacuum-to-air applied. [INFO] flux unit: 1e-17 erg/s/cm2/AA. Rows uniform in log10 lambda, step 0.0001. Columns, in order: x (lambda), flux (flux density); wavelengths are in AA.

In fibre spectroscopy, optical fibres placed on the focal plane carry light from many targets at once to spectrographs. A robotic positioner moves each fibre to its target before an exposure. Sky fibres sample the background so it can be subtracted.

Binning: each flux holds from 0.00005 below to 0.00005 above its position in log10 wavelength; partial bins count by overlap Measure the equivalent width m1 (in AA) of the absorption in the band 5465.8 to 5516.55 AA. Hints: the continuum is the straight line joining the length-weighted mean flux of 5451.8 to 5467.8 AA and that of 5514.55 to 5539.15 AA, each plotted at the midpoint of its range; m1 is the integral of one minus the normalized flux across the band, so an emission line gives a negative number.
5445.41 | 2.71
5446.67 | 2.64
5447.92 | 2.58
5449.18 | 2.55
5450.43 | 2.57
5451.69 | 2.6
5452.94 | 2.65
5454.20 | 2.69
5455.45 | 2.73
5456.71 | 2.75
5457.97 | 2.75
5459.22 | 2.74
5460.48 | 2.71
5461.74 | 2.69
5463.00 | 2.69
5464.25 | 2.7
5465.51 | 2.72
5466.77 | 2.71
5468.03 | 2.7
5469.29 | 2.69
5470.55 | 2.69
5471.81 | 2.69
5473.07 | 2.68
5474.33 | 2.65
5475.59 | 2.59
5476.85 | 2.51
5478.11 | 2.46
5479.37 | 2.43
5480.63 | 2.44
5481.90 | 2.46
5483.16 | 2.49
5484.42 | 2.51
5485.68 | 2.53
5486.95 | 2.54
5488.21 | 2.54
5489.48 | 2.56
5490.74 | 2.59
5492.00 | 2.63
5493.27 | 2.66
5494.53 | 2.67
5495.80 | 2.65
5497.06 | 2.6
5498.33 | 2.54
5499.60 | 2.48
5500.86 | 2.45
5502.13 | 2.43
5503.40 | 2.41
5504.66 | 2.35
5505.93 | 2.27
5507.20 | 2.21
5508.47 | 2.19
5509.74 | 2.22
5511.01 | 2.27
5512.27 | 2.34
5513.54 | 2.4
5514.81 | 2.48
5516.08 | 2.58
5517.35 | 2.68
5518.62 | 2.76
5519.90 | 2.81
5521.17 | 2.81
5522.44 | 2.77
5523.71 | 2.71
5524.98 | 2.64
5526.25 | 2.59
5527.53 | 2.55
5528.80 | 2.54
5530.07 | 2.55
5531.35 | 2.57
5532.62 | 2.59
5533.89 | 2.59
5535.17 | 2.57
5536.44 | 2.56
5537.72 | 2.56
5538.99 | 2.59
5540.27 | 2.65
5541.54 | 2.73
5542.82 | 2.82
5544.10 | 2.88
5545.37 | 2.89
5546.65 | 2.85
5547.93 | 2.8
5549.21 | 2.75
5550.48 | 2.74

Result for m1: 3.1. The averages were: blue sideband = 2.71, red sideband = 2.63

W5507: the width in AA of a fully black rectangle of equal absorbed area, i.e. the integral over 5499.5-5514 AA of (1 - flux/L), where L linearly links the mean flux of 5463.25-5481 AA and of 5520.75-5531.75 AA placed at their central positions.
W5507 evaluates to 1.66 AA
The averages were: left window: 2.62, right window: 2.63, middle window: 2.33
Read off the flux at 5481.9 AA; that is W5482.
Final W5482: 2.46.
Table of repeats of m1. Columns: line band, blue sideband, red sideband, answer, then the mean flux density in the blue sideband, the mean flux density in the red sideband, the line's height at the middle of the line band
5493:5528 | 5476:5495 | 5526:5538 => 0.47 AA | 2.53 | 2.57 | 2.55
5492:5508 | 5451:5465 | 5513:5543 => 1.06 AA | 2.7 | 2.63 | 2.66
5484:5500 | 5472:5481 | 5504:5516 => -0.90 AA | 2.55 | 2.32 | 2.44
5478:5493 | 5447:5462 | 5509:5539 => 0.59 AA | 2.67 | 2.57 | 2.62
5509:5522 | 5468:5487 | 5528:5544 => 0.32 AA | 2.56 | 2.62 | 2.6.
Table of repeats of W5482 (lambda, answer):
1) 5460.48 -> 2.71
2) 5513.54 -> 2.4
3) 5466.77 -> 2.71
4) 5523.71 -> 2.71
